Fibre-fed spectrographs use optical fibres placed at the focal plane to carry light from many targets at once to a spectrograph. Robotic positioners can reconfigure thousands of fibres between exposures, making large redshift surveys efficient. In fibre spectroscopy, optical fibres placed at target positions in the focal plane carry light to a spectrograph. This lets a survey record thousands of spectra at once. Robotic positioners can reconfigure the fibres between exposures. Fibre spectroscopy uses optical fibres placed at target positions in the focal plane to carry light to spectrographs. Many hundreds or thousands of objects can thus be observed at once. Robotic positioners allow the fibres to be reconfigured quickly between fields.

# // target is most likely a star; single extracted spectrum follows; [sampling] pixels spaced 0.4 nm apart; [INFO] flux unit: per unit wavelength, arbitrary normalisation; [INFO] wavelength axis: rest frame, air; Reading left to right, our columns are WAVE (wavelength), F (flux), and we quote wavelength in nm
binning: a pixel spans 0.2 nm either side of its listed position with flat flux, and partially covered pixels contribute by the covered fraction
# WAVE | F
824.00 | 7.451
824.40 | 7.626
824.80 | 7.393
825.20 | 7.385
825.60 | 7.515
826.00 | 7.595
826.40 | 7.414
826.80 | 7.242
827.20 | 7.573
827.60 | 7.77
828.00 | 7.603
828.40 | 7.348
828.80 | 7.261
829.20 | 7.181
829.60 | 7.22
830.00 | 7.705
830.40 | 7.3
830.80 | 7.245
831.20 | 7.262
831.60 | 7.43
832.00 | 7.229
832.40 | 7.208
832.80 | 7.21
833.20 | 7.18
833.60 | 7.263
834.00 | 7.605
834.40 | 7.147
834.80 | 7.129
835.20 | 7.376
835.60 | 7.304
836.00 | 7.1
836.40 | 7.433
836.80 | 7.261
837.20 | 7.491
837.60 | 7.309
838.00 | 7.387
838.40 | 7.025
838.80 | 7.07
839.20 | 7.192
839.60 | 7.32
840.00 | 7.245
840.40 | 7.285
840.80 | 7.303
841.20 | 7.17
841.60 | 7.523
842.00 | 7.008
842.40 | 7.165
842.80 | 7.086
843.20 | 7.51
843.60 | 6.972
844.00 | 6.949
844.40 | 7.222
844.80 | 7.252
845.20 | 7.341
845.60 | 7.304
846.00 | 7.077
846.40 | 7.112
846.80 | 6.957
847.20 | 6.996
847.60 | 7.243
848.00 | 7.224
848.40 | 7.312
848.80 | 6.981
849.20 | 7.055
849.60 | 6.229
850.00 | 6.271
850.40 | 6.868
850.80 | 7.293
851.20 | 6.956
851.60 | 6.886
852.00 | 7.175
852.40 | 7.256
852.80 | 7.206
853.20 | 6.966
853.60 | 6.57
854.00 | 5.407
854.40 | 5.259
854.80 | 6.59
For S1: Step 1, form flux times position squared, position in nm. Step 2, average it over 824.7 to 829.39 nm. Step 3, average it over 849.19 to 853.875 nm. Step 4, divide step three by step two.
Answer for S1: 0.98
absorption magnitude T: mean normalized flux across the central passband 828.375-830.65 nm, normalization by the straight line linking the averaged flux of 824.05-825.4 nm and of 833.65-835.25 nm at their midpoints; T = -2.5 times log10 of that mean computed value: 0.01 mag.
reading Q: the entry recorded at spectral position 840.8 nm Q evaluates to 7.303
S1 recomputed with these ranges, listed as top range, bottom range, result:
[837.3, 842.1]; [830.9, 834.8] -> 1.01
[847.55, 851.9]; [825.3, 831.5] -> 0.98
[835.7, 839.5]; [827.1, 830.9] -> 1.00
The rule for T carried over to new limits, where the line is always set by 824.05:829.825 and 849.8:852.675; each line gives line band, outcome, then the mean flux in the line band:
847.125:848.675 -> -0.03 mag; 7.2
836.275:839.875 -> -0.01 mag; 7.27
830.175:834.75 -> 0.01 mag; 7.28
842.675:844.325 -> 0.00 mag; 7.14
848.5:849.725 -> 0.03 mag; 6.83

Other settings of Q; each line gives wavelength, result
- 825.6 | 7.515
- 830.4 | 7.3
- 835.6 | 7.304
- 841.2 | 7.17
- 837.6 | 7.309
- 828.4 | 7.348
